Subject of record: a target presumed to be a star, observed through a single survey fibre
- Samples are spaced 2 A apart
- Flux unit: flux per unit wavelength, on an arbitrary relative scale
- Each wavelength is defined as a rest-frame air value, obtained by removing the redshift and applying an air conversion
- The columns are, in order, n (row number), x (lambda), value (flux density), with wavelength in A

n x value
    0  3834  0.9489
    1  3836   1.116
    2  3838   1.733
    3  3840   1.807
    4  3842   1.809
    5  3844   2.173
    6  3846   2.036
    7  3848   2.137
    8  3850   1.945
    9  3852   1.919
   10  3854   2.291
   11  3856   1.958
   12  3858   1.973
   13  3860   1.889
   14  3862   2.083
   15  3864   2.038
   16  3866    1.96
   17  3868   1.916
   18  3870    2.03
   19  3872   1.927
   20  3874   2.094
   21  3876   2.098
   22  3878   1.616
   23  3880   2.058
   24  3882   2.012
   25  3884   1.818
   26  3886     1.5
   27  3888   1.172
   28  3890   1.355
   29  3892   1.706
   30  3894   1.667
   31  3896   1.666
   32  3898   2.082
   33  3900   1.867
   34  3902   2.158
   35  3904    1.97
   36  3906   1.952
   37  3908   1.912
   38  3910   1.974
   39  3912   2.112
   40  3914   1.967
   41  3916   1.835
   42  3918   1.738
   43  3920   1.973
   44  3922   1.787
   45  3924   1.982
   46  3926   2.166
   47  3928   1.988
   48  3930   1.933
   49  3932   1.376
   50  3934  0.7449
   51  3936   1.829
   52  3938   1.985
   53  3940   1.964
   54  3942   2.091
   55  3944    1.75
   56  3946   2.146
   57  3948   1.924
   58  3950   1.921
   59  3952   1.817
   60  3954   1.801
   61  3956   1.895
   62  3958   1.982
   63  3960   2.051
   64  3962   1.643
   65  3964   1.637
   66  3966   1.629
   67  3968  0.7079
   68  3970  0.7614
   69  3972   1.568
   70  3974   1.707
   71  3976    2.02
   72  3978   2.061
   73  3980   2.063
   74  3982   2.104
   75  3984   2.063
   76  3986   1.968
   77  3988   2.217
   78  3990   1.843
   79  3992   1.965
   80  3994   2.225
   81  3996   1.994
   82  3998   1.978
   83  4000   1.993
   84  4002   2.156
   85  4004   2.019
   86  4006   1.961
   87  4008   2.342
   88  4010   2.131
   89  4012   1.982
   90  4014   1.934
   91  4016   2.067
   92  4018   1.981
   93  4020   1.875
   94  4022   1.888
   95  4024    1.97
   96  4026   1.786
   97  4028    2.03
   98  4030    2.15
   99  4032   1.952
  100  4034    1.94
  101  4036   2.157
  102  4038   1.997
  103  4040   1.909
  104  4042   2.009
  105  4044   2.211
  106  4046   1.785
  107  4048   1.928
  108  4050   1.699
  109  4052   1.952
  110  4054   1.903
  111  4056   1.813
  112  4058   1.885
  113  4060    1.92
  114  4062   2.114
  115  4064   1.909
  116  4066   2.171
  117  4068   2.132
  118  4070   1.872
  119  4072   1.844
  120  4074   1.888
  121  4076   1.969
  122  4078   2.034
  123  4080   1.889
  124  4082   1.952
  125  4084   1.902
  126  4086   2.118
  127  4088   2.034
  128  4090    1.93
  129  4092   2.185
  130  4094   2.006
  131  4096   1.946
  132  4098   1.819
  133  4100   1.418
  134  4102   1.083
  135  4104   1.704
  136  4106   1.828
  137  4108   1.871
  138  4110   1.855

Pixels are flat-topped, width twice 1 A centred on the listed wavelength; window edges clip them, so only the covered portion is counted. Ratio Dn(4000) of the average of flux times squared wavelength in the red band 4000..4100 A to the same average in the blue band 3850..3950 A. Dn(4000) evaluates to 1.13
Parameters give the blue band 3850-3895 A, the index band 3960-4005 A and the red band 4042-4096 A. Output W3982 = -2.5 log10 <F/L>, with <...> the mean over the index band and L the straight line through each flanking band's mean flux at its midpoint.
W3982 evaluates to 0.05 mag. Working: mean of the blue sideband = 1.87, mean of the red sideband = 1.96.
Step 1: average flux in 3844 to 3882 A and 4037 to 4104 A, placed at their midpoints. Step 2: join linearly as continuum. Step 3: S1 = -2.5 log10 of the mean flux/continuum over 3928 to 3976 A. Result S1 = 0.16 mag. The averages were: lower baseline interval 2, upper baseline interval 1.91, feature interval 1.7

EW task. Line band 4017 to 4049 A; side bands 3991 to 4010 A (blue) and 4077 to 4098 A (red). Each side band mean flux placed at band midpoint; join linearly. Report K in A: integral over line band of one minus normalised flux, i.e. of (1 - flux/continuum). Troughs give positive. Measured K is 1.1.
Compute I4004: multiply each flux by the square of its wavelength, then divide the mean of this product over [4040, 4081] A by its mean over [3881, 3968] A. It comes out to 1.1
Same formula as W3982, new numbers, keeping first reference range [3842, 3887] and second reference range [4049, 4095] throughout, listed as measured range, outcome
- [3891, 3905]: 0.05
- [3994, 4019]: -0.05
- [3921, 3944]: 0.10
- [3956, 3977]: 0.23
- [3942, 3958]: 0.03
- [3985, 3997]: -0.04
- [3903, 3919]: 0.02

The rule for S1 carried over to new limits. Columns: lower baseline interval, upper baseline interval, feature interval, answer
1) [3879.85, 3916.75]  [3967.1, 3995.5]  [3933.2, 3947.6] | 0.01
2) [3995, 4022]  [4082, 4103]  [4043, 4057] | 0.02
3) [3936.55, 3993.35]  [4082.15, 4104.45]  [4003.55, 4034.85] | -0.09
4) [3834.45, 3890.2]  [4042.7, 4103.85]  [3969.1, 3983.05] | 0.08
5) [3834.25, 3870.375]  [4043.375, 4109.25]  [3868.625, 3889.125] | 0.05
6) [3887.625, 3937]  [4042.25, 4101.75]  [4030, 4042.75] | -0.06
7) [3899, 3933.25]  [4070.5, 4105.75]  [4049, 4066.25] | -0.03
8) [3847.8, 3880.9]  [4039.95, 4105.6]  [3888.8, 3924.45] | 0.06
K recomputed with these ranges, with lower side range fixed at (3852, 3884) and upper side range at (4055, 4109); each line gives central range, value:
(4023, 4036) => -0.4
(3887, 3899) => 2.2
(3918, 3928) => 0.1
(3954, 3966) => 0.8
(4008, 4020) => -0.7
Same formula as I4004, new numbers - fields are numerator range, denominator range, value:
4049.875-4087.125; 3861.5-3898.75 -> 1.18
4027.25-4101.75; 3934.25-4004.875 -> 1.10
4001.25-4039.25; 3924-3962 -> 1.13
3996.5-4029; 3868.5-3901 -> 1.19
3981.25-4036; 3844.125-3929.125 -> 1.12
